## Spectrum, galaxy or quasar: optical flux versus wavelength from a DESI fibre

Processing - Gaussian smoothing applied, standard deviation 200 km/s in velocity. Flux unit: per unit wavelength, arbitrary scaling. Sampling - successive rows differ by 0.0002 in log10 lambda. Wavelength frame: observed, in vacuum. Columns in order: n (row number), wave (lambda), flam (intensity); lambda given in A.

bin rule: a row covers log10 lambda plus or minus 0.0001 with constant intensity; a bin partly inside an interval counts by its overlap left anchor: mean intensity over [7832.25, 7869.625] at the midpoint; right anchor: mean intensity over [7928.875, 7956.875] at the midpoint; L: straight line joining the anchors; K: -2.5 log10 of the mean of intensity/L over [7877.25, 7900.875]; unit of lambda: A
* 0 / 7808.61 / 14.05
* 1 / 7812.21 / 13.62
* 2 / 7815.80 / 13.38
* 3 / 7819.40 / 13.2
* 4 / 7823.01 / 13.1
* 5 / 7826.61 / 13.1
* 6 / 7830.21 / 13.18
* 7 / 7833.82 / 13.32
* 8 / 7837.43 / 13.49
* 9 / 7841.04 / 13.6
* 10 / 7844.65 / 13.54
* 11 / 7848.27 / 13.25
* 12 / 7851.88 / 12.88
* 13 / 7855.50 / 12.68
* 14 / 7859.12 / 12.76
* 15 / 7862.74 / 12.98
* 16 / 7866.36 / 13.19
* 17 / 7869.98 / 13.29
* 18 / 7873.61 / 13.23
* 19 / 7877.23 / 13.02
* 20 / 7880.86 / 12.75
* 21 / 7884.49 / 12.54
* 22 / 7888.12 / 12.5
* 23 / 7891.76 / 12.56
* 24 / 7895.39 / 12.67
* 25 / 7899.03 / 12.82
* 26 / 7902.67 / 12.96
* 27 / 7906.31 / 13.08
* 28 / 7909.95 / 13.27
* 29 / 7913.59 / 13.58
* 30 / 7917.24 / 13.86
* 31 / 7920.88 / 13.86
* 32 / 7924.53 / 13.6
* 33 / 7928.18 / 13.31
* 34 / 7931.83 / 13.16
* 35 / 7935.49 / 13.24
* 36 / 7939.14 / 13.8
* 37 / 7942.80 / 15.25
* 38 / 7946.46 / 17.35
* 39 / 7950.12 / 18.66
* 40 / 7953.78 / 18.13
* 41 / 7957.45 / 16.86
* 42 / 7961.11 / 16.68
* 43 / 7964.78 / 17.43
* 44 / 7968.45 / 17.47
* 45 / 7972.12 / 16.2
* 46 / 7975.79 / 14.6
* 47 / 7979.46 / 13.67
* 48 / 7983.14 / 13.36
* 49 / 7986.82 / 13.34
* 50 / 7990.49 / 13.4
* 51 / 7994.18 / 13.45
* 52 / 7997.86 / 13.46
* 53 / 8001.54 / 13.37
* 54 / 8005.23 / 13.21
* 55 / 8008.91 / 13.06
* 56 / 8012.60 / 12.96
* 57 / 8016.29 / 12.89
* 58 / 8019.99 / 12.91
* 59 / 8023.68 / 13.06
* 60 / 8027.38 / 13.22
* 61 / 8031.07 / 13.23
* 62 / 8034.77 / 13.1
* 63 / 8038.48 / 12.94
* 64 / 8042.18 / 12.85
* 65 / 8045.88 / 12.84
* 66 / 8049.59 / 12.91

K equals 0.123 mag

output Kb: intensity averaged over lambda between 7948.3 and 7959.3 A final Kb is 17.9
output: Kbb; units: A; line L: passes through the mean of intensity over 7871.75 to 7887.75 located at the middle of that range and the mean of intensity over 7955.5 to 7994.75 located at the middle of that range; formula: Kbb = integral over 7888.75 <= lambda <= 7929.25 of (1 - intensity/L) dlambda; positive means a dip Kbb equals 1.1 A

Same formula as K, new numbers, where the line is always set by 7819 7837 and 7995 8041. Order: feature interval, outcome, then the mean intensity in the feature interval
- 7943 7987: -0.23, 16.2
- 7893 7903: 0.03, 12.8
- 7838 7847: -0.03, 13.5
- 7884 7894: 0.05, 12.5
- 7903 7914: -0.01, 13.2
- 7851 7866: 0.03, 12.9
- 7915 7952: -0.11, 14.6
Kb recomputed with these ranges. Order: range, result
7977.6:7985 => 13.5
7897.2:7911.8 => 13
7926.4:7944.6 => 13.7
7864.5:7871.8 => 13.2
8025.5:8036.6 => 13.2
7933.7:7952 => 15.7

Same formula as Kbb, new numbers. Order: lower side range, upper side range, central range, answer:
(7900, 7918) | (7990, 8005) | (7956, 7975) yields -4.9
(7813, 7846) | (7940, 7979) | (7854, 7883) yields 2.7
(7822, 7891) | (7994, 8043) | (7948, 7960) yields -4.3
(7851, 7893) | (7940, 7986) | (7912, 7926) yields 0.8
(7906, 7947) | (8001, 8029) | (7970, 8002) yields -1.4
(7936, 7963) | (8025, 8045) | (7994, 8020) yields 1.9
